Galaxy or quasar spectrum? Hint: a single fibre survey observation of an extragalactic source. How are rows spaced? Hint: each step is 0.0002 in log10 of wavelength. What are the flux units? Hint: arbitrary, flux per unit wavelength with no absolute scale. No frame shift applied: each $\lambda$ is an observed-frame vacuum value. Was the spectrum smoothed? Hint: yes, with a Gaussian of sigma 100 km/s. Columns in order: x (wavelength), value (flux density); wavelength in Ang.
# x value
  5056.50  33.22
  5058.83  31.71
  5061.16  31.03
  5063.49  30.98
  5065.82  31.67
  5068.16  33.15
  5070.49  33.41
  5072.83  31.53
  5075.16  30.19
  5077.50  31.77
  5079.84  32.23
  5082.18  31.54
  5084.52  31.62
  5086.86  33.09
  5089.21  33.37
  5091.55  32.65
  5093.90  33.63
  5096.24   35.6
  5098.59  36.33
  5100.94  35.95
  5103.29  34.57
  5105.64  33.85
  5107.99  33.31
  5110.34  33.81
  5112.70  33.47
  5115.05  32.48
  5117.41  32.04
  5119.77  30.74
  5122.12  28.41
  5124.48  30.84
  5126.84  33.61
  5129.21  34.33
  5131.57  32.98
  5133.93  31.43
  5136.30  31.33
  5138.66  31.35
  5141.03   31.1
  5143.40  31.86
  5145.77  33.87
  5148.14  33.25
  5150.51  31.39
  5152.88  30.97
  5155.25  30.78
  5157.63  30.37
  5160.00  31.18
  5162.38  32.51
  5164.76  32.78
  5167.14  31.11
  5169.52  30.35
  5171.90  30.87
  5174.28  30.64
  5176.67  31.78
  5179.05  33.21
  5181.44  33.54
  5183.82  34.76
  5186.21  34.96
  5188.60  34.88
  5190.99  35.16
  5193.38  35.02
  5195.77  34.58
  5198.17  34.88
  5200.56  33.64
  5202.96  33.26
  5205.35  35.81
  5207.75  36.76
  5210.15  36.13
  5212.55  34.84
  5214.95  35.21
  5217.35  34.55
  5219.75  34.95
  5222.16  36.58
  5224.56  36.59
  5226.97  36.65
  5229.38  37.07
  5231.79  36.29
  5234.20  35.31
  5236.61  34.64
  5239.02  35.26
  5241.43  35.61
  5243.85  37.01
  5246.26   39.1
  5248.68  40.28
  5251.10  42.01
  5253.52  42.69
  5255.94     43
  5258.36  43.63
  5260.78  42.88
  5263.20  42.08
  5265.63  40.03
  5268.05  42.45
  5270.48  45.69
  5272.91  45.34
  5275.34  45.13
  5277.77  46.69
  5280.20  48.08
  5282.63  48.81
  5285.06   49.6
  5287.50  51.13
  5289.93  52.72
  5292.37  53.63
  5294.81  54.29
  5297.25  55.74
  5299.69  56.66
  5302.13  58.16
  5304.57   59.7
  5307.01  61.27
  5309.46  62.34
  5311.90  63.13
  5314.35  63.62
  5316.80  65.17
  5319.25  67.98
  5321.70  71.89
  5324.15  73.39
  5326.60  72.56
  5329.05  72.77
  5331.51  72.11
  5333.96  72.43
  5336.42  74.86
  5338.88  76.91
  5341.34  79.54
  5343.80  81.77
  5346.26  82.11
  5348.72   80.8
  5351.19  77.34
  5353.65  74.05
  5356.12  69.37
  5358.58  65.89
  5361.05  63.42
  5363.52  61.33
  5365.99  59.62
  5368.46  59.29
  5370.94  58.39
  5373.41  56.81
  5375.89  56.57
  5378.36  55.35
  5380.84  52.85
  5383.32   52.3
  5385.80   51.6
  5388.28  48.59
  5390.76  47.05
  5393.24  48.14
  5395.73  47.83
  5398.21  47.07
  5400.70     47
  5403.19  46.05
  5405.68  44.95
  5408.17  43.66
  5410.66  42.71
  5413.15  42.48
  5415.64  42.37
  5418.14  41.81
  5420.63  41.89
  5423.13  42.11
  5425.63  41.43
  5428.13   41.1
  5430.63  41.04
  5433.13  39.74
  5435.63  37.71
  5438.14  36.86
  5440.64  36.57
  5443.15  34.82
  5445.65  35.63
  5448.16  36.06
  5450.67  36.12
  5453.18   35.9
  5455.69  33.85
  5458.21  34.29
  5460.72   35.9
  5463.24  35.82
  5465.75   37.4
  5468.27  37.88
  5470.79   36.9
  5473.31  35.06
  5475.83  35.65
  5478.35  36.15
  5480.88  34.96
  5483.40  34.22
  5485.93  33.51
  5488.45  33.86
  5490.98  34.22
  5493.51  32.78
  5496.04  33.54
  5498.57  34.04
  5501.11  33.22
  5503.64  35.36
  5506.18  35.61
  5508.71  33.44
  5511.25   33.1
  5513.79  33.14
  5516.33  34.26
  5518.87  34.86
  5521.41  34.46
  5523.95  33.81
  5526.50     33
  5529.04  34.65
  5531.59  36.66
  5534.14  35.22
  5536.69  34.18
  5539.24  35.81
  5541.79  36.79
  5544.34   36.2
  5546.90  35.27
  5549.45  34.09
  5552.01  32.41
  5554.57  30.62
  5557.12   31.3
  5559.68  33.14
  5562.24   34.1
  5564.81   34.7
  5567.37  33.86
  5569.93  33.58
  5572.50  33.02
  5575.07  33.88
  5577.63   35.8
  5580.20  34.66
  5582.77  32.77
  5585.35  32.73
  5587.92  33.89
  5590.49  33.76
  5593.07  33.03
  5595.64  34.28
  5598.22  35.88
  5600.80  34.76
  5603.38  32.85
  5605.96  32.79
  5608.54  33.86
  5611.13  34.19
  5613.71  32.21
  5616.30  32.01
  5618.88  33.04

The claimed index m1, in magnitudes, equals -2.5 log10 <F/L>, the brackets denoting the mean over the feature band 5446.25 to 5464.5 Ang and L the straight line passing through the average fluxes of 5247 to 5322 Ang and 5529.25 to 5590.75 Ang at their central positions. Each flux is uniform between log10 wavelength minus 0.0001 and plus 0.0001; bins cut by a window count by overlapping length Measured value 0.151 mag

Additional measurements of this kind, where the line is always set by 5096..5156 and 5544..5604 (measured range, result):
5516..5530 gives -0.02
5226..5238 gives -0.10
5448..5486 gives -0.07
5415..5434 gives -0.23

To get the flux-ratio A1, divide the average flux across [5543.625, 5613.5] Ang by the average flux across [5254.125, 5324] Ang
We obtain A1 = 0.63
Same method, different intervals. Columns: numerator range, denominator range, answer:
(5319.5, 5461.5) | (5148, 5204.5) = 1.64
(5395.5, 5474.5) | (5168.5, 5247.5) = 1.14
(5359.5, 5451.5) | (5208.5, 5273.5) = 1.20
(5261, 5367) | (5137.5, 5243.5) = 1.83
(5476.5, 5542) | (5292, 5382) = 0.52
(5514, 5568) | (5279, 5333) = 0.56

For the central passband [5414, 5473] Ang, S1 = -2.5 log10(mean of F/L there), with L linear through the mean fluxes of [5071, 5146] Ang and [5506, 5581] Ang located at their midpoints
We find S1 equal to -0.13 mag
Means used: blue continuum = 32.6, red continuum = 34.2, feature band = 37.9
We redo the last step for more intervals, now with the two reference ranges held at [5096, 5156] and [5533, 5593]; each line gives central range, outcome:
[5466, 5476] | -0.09 mag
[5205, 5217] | -0.09 mag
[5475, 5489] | -0.03 mag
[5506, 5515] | 0.01 mag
